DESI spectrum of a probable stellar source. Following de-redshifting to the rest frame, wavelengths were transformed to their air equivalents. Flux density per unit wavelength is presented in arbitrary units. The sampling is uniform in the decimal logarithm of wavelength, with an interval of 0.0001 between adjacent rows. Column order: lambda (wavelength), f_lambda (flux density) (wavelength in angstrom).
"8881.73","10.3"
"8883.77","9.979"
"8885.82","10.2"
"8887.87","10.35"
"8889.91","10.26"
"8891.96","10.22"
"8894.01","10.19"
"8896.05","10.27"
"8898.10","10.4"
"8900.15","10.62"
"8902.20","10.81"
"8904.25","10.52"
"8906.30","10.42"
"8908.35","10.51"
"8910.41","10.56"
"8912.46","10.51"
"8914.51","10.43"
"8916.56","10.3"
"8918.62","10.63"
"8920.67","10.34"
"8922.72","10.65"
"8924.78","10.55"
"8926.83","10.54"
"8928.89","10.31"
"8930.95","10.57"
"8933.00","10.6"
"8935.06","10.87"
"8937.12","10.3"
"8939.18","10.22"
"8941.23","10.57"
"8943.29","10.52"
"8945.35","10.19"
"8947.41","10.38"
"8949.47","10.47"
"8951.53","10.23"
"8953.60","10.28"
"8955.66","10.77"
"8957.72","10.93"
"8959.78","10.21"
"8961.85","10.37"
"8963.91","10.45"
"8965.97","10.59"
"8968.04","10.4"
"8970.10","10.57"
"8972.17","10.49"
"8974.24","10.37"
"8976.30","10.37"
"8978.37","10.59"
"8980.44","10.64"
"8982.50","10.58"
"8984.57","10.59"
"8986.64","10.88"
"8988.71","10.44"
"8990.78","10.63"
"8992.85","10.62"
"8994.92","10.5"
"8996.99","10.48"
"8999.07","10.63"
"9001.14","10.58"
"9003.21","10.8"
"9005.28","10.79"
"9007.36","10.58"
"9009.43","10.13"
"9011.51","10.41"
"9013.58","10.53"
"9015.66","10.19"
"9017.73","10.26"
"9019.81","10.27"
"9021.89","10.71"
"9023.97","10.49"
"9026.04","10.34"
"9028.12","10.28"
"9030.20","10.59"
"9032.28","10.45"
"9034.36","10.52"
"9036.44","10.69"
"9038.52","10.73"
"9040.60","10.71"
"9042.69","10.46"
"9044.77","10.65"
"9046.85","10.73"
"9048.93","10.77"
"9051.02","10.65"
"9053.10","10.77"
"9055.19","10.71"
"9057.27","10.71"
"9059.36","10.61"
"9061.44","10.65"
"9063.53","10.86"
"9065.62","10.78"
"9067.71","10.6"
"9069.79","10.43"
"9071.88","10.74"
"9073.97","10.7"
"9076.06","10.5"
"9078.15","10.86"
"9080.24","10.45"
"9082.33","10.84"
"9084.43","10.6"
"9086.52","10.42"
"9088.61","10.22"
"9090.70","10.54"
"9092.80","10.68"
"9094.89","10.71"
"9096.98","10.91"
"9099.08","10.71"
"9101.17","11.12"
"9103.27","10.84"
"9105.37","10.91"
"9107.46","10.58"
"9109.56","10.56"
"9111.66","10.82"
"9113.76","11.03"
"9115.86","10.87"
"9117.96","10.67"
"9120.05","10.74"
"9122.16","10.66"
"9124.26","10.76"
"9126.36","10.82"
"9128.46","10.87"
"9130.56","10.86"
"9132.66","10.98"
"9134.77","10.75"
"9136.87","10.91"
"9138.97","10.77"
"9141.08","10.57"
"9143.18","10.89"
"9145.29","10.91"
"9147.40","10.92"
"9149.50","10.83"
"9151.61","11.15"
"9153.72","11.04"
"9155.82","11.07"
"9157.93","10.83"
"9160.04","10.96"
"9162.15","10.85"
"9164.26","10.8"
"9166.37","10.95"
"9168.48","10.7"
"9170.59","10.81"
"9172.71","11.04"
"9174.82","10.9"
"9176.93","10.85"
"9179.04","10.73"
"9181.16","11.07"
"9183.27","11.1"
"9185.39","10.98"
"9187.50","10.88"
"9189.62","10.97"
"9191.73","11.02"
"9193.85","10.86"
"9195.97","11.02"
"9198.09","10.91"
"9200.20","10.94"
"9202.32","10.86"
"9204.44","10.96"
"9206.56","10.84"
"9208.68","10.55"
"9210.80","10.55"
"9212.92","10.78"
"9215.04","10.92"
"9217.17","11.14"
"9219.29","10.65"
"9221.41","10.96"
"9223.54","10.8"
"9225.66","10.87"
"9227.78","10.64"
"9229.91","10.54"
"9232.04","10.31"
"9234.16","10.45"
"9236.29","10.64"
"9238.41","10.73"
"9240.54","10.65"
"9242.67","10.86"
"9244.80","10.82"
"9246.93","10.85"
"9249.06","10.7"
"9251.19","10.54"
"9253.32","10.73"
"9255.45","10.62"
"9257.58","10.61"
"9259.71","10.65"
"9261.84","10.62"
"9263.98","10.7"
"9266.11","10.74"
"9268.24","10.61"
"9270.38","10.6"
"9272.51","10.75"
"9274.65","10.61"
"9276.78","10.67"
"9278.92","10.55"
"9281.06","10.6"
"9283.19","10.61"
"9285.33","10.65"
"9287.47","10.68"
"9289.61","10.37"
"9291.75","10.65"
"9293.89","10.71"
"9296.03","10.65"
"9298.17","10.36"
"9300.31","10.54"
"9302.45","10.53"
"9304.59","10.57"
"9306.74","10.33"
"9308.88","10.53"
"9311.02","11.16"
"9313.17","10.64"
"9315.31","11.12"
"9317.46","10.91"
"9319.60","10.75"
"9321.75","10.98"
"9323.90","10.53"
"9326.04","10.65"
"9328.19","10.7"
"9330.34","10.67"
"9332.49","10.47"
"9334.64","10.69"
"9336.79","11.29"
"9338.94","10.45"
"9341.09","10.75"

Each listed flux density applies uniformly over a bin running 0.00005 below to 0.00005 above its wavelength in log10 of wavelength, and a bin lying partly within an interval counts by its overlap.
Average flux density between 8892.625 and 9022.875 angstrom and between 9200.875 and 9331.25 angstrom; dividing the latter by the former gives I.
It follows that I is 1.02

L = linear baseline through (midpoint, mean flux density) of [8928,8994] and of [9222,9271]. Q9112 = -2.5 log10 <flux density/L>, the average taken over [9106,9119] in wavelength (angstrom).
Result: -0.017 mag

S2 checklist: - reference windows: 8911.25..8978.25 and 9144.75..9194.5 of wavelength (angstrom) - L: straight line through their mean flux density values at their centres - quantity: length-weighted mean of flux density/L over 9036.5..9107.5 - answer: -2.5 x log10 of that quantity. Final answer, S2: 0.00 mag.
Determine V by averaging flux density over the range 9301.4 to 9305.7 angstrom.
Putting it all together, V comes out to 10.5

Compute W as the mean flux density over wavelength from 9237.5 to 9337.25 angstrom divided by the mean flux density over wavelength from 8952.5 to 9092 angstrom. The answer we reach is 1.01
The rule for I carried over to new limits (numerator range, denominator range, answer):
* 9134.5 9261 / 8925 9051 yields 1.03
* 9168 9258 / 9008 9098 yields 1.02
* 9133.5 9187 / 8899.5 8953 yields 1.04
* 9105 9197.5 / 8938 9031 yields 1.04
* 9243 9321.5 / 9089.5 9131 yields 0.99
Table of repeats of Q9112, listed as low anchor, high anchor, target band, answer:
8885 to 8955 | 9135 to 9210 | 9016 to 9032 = 0.02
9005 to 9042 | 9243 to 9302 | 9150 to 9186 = -0.04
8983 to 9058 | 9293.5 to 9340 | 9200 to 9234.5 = -0.01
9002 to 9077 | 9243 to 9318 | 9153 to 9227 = -0.03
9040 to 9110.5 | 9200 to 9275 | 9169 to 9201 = -0.02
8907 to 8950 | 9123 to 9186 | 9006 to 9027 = 0.02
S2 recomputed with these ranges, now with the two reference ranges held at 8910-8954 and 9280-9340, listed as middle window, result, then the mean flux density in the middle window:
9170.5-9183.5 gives -0.03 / 10.9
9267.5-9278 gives 0.00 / 10.6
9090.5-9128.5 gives -0.02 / 10.8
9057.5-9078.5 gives -0.01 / 10.7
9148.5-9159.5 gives -0.04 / 11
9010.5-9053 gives 0.00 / 10.5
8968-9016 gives -0.01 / 10.5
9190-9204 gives -0.03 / 10.9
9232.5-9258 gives 0.00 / 10.7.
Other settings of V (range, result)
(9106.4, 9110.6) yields 10.6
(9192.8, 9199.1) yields 10.9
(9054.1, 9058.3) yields 10.7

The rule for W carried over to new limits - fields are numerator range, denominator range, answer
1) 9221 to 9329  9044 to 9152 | 0.99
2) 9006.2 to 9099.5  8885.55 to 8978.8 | 1.01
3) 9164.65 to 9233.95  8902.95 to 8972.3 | 1.03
